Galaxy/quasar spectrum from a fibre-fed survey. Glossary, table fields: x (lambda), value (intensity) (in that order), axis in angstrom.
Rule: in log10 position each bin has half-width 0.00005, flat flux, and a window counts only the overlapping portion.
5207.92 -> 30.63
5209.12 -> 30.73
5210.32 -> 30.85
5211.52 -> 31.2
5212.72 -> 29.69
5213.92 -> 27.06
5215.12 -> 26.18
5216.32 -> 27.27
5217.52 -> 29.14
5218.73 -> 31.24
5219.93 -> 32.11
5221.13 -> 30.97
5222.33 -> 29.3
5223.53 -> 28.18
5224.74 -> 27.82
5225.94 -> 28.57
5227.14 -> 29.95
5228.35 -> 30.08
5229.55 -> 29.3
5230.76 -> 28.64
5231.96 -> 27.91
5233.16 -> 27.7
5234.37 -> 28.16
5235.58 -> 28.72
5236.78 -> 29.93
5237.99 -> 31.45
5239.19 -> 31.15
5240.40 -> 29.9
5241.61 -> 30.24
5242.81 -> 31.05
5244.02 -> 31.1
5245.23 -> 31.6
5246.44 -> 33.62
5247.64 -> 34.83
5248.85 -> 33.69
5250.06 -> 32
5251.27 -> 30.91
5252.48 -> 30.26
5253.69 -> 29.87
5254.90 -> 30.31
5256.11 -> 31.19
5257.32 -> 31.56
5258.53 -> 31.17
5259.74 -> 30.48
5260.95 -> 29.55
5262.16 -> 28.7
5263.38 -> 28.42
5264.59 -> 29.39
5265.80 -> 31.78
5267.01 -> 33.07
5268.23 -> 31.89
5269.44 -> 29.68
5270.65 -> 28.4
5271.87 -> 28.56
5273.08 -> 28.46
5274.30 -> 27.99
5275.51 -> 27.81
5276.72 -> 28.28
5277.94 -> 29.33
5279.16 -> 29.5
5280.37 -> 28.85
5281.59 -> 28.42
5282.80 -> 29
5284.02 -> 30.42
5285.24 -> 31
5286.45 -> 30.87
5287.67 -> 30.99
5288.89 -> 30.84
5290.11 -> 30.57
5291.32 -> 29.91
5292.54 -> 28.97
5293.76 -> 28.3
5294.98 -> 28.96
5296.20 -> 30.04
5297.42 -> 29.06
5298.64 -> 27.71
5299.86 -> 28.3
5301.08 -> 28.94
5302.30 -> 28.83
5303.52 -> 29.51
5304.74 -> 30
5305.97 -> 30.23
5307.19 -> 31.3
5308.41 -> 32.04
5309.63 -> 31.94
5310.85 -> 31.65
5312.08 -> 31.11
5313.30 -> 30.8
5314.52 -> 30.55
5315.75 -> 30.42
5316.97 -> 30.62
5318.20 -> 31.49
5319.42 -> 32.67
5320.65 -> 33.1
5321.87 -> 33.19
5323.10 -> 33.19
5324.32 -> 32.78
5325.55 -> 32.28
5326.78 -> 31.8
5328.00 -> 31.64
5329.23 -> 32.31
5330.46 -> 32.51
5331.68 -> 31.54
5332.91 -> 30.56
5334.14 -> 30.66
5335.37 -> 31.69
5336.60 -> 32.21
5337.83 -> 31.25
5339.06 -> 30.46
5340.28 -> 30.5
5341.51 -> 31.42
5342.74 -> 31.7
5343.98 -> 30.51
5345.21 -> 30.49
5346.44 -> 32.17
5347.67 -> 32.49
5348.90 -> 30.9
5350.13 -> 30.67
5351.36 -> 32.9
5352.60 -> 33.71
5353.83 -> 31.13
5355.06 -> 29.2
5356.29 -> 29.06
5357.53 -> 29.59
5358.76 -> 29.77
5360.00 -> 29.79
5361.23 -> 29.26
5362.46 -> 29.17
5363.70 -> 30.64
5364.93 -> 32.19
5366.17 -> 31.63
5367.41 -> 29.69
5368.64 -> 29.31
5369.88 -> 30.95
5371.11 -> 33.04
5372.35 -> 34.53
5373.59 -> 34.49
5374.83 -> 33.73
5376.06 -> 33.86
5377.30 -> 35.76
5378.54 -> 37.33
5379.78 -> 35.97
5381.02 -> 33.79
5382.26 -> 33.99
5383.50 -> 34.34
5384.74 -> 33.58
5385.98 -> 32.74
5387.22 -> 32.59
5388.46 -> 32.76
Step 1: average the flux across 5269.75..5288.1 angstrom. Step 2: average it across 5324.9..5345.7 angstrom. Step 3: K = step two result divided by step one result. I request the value 1.1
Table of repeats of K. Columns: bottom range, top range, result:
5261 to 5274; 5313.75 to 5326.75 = 1.07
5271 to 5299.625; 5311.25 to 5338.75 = 1.08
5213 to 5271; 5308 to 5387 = 1.06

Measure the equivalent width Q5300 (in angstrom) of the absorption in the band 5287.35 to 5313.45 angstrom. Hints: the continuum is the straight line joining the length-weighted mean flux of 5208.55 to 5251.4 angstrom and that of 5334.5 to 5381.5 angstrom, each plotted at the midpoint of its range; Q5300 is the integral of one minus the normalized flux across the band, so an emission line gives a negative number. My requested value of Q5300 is 0.9 angstrom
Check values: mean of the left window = 30.1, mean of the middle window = 30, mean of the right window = 31.8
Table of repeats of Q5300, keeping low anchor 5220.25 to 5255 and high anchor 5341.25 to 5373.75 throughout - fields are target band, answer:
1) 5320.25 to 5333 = -0.6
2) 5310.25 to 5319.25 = -0.1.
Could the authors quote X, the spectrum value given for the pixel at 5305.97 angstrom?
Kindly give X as 30.23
